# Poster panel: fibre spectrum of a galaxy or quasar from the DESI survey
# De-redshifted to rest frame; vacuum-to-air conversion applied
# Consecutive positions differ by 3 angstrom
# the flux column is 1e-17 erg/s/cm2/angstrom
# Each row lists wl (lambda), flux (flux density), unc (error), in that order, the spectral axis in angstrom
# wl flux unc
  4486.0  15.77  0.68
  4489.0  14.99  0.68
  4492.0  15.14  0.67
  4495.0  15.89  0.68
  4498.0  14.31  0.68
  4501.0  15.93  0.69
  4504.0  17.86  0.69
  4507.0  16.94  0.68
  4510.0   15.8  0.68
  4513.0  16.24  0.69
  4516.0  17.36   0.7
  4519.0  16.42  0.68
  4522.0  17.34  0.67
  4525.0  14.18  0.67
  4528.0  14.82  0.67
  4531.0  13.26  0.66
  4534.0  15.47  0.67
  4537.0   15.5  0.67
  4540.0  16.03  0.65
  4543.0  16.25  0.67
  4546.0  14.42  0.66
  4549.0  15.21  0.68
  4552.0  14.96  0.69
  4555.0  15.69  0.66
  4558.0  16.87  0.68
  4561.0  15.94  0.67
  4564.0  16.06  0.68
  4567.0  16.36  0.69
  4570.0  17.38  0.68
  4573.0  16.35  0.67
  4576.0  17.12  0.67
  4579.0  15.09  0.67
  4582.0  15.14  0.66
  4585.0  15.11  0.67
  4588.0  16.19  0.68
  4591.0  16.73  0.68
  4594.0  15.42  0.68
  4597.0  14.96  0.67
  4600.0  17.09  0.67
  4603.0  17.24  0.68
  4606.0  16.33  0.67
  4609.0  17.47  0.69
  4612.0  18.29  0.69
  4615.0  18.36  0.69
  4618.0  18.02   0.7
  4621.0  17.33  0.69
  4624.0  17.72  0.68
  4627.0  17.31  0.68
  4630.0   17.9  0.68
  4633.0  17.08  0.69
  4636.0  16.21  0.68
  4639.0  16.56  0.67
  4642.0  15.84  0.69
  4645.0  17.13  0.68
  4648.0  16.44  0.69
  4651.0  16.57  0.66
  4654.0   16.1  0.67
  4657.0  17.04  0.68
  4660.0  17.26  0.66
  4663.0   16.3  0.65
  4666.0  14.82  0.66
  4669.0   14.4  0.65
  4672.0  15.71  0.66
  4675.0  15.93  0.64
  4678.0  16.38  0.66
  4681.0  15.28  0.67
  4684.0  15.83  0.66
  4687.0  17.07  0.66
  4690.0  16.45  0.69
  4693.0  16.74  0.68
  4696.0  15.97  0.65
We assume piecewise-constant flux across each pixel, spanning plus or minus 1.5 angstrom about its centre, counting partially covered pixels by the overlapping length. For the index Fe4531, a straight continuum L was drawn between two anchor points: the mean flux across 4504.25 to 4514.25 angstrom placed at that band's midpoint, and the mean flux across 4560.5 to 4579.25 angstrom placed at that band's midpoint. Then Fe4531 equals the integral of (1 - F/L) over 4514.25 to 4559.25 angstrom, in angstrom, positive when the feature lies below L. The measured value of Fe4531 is 2.5 angstrom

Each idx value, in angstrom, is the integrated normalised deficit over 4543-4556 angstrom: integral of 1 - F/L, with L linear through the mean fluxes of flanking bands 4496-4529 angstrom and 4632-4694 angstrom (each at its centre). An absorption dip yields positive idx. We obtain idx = 0.8 angstrom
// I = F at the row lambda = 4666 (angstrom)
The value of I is 14.82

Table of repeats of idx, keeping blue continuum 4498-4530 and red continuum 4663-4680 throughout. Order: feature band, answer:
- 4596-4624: -2.7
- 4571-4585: 0.0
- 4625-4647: -1.7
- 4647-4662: -1.1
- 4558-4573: -0.5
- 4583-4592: 0.0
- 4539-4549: 0.3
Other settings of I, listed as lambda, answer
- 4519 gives 16.42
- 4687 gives 17.07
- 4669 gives 14.4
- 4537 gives 15.5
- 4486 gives 15.77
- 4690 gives 16.45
